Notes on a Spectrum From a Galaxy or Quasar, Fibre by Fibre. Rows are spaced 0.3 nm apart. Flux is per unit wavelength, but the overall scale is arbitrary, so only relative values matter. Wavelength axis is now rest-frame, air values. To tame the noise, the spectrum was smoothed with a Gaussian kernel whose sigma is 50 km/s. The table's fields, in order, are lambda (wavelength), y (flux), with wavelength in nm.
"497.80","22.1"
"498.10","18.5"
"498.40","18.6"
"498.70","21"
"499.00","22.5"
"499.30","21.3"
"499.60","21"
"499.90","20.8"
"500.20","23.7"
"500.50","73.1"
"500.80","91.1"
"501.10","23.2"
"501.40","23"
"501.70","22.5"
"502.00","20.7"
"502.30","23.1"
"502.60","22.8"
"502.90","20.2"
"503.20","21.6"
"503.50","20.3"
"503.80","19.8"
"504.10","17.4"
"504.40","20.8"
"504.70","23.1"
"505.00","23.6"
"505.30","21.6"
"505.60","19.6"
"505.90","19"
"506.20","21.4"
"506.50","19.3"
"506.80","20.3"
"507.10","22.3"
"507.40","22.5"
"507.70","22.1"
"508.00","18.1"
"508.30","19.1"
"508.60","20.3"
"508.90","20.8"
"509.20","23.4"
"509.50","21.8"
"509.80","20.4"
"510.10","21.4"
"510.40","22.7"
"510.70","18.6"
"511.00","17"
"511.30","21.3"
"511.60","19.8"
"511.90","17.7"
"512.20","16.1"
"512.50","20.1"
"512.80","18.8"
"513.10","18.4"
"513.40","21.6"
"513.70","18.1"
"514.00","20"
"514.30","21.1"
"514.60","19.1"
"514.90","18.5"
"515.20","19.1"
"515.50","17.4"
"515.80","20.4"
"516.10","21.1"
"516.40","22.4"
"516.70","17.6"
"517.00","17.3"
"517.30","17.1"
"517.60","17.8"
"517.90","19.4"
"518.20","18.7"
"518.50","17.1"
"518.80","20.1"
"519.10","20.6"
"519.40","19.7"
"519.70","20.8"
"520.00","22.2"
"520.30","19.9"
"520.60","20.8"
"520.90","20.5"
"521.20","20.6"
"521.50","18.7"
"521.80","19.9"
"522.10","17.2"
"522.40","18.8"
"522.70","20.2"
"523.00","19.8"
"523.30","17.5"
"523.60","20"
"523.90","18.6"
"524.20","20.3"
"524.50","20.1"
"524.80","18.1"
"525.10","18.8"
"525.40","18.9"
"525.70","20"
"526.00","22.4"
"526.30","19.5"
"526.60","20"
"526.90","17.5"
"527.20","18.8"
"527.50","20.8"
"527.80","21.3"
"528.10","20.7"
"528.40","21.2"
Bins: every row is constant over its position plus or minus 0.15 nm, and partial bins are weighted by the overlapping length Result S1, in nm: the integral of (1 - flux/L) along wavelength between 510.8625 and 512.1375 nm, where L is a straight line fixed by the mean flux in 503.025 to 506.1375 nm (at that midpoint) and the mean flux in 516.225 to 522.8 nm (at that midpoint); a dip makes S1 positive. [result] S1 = 0.085 nm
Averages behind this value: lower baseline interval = 20.7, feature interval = 18.8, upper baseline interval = 19.4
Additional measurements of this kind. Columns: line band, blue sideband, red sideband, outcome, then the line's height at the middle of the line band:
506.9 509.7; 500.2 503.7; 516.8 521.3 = 0.65 nm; 27.5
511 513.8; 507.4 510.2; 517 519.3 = 0.14 nm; 20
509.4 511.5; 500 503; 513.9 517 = 0.38 nm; 24.9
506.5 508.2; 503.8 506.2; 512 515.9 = -0.05 nm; 20.3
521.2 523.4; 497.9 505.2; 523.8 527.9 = 0.17 nm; 20.6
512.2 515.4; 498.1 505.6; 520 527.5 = 0.47 nm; 22.6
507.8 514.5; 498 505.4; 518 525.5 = 0.94 nm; 23.1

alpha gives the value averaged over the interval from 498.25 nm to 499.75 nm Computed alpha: 20.9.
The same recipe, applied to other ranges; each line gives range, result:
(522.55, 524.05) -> 19.2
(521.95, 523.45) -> 18.7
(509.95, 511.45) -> 20.2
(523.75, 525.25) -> 19.2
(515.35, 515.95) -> 18.9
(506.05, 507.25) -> 20.8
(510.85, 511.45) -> 19.2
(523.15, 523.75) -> 18.8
